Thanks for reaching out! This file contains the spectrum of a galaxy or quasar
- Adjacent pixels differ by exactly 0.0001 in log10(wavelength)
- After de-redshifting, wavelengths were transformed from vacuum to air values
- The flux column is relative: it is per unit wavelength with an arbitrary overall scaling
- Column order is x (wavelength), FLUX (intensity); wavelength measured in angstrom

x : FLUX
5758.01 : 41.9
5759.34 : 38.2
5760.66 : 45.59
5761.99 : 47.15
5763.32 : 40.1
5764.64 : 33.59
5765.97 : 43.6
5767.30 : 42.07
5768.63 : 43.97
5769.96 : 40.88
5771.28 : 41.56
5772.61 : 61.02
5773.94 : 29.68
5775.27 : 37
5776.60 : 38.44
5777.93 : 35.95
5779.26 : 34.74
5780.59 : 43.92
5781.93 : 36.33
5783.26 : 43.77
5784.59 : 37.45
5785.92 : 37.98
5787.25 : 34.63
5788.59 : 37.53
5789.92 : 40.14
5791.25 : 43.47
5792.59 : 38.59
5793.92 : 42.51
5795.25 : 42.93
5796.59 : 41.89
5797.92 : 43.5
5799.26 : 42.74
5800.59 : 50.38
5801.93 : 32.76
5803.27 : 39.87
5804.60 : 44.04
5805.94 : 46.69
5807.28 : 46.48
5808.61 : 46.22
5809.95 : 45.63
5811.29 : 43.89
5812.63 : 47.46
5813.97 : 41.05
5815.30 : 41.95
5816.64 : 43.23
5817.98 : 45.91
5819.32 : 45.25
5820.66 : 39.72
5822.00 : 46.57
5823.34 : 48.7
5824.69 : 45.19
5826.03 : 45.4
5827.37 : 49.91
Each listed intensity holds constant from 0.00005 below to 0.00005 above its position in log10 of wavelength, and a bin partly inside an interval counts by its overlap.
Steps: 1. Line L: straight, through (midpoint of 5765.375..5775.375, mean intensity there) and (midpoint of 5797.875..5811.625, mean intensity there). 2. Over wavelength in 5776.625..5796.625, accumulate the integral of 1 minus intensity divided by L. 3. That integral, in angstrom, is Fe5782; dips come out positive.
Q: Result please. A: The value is 1.82 angstrom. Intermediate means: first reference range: 42.8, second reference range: 43.8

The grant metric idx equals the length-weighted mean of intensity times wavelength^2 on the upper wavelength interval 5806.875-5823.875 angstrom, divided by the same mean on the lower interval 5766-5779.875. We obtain 1.12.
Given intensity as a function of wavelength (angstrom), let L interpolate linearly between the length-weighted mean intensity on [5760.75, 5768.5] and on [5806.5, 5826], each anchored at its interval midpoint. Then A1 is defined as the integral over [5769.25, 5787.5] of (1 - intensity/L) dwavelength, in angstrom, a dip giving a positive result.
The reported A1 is 1.3 angstrom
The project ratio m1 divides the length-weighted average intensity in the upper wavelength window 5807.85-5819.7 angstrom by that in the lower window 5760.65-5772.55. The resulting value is 1.04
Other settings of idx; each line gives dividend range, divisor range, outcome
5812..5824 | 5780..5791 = 1.15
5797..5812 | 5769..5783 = 1.10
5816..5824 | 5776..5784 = 1.17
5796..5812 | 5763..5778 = 1.08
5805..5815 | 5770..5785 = 1.14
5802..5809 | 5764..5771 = 1.08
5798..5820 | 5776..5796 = 1.13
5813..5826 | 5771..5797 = 1.12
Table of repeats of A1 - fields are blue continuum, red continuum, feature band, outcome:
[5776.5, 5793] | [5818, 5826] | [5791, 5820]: -0.8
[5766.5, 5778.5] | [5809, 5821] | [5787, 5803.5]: 0.6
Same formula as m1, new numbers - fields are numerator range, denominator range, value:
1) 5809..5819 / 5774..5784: 1.16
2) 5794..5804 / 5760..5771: 1.00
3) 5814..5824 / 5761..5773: 1.02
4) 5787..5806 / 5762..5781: 1.02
